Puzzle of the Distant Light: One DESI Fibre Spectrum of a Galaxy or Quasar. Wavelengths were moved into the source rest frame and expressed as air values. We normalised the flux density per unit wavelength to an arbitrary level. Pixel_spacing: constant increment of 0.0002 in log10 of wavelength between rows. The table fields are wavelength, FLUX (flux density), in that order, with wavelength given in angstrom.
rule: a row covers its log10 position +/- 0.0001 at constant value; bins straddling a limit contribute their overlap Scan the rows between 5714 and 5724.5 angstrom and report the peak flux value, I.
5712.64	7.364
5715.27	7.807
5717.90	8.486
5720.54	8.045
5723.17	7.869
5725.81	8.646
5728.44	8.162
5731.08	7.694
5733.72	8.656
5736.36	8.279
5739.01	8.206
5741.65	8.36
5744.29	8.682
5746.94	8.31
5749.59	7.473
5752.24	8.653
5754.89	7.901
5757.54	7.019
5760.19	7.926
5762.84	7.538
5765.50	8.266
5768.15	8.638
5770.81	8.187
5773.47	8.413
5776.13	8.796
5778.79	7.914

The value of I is 8.486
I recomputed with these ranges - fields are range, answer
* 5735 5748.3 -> 8.682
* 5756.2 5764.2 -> 7.926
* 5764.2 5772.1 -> 8.638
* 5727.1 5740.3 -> 8.656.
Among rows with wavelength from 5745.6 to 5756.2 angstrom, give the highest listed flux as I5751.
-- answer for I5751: 8.653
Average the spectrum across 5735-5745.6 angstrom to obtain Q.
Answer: 8.38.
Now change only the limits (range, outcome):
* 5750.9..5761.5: 7.87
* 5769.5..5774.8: 8.3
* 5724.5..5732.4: 8.17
